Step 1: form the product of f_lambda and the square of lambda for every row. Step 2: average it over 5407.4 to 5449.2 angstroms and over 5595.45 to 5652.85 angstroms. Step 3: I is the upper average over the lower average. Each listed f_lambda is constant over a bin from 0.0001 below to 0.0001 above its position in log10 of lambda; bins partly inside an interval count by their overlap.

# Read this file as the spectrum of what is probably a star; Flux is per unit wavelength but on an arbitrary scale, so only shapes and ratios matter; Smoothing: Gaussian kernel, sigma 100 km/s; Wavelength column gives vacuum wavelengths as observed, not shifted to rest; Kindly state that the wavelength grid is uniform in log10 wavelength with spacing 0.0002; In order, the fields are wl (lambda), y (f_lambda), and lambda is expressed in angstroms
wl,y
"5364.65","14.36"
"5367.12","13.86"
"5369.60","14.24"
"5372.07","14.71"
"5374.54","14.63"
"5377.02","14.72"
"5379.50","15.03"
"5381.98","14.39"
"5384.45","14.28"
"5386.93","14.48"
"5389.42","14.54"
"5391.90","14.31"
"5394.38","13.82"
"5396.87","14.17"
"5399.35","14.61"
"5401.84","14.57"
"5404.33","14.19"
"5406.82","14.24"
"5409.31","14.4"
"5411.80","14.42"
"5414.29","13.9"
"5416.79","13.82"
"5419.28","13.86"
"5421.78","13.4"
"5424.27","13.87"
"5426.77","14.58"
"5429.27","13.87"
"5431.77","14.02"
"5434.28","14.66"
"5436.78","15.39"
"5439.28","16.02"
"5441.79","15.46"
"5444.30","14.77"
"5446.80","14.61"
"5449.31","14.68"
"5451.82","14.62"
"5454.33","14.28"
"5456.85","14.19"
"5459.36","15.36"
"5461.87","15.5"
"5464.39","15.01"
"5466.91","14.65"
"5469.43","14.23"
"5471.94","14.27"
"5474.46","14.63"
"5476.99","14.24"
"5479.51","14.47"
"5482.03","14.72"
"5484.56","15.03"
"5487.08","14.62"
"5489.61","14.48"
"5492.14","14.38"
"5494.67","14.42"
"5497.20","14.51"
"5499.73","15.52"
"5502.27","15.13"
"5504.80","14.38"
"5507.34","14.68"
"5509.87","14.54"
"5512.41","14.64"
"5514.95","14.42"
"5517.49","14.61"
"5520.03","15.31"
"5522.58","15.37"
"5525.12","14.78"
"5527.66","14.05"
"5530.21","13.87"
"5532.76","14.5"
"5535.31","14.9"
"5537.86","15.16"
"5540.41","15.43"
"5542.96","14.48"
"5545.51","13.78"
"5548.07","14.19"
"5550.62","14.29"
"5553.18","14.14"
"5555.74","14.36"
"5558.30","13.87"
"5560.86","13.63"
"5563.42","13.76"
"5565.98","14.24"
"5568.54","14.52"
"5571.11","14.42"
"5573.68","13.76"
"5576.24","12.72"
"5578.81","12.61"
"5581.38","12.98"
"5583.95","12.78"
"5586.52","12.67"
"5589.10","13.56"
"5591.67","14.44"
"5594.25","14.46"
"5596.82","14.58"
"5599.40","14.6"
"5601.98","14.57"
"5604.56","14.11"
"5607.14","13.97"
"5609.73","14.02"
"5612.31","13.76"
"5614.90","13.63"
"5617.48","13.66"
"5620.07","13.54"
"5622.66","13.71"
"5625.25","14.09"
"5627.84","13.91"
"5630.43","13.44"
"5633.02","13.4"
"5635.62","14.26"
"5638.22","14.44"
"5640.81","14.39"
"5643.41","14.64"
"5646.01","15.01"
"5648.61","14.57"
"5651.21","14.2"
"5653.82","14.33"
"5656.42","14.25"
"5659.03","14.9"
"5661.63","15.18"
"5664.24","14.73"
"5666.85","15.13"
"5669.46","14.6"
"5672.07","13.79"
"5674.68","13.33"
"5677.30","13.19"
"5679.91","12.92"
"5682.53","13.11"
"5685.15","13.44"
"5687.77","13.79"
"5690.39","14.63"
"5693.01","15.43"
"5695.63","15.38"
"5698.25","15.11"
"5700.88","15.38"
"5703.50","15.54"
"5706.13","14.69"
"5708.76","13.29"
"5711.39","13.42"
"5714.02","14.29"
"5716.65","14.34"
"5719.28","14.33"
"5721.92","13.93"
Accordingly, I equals 1.0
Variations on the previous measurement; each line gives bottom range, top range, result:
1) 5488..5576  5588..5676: 1.02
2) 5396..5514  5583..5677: 1.03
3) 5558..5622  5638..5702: 1.07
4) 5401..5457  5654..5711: 1.09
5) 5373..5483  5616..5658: 1.05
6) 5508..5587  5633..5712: 1.06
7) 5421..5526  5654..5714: 1.05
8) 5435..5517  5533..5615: 0.99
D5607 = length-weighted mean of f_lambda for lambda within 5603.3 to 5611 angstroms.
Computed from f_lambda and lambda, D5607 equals 14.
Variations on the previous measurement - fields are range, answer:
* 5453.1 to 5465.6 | 14.9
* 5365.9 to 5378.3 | 14.4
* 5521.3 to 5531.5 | 14.5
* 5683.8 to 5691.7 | 13.9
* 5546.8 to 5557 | 14.2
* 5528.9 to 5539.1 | 14.6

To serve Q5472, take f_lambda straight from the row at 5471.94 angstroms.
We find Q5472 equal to 14.27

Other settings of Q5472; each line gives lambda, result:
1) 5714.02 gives 14.29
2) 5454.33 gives 14.28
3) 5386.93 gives 14.48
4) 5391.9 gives 14.31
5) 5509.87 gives 14.54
